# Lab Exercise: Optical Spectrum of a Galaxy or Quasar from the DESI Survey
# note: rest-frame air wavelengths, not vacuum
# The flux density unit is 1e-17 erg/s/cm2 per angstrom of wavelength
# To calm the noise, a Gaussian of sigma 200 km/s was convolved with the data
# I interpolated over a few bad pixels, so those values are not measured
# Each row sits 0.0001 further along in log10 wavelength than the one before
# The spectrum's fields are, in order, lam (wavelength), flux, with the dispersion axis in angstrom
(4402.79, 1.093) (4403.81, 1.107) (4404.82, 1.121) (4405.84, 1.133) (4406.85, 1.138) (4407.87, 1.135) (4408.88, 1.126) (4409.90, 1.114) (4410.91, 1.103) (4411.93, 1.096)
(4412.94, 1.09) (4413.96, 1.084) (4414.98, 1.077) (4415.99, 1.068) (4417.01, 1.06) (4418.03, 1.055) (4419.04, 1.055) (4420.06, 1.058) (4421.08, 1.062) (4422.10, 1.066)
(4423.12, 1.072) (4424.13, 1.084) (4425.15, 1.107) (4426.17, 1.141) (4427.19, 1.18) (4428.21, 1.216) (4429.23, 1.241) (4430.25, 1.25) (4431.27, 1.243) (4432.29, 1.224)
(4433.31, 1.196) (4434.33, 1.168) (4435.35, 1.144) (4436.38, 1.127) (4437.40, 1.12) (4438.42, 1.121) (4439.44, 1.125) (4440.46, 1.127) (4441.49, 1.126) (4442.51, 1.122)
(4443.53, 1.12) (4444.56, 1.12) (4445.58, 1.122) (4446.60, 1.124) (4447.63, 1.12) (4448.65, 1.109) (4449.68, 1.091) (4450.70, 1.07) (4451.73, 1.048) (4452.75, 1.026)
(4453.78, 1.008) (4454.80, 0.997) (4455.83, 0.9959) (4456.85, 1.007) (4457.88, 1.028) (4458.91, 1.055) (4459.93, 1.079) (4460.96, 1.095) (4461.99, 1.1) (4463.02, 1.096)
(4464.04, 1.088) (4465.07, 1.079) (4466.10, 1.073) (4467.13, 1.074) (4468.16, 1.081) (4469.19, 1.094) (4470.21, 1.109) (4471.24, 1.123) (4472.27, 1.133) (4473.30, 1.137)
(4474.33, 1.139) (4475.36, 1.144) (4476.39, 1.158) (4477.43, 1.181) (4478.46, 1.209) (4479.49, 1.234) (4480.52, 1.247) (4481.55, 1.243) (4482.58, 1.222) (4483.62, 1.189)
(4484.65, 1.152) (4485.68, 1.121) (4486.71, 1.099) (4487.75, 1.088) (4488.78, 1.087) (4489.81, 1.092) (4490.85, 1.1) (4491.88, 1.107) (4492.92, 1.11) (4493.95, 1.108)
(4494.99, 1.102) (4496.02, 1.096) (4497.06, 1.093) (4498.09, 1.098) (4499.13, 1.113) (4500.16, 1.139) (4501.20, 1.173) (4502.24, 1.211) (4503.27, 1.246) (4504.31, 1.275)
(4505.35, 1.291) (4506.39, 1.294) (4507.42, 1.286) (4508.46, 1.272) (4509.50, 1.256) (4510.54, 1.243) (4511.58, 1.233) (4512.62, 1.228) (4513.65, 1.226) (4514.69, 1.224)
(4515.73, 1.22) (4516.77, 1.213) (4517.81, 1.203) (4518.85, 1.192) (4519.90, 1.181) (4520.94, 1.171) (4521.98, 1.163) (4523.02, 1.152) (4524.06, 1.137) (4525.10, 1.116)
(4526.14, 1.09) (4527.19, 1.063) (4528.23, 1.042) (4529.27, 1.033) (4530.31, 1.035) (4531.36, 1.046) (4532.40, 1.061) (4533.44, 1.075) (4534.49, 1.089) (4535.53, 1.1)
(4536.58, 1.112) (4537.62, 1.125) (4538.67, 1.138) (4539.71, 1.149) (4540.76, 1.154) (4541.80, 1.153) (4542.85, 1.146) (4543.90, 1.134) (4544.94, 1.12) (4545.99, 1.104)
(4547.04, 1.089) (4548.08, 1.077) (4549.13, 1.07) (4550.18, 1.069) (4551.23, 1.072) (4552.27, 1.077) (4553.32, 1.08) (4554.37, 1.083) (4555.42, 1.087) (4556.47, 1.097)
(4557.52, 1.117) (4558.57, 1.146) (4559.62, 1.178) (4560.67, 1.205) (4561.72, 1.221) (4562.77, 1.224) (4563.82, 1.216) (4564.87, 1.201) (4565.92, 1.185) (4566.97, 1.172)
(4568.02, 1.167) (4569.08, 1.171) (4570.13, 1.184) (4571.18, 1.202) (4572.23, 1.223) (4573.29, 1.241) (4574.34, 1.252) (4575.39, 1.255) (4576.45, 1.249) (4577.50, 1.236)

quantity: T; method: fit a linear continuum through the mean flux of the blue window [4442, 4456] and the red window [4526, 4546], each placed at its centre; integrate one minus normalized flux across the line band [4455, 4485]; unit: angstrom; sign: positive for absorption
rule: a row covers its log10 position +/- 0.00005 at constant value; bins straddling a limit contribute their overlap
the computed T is -1.1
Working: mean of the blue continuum 1.08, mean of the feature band 1.12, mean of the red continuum 1.1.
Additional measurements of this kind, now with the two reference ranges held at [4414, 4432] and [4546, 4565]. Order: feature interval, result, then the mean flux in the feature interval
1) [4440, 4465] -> 0.97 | 1.08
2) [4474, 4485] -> -0.70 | 1.19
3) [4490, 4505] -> -0.24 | 1.14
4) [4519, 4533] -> 0.29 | 1.1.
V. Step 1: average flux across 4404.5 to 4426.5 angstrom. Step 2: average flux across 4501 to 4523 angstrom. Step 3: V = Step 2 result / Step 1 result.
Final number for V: 1.12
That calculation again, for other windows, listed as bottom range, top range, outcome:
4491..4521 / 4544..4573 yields 0.96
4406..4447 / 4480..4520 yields 1.05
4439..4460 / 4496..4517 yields 1.13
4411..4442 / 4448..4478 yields 0.96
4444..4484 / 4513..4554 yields 1.01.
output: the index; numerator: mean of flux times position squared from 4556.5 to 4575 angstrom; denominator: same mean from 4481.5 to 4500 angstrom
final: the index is 1.1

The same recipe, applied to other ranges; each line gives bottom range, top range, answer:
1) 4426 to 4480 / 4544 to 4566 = 1.06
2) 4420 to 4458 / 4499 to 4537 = 1.09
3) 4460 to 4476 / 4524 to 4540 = 1.01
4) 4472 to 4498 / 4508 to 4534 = 1.03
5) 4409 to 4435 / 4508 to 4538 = 1.07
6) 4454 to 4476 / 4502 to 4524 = 1.16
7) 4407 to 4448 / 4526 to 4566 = 1.04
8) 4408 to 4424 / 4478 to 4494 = 1.10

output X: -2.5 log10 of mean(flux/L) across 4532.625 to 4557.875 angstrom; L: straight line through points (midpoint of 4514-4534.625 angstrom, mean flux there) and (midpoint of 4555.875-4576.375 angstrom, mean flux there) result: 0.05 mag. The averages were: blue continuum 1.13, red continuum 1.19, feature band 1.1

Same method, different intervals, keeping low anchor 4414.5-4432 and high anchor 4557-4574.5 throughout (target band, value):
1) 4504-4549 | 0.017 mag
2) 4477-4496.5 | 0.006 mag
